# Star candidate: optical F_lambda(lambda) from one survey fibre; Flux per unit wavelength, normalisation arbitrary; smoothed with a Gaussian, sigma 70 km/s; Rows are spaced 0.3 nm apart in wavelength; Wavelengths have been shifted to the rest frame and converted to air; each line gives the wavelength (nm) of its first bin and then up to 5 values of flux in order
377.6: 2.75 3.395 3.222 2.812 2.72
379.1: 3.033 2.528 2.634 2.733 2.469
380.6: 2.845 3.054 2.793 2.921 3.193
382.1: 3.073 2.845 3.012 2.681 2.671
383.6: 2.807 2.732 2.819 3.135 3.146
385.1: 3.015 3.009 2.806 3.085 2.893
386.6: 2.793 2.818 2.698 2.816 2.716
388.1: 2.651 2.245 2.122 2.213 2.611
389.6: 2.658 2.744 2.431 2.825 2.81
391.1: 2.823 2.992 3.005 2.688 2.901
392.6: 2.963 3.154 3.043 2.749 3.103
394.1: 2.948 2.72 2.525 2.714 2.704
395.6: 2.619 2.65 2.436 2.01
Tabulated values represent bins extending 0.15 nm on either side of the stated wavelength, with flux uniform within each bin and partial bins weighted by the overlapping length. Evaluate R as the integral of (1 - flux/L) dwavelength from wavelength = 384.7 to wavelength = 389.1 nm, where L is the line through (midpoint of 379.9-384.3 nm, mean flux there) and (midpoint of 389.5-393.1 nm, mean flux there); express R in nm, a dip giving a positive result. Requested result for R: 0.16 nm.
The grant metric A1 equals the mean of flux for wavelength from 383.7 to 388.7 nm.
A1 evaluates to 2.81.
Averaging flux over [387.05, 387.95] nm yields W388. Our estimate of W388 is 2.74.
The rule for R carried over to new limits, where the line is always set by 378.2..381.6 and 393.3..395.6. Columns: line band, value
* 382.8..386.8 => -0.150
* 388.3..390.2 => 0.236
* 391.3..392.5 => -0.050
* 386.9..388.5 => 0.074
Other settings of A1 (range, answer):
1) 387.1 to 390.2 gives 2.54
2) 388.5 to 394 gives 2.77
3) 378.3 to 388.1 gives 2.85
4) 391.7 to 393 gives 2.93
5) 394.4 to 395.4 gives 2.66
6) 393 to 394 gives 2.97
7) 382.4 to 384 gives 2.79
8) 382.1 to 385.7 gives 2.9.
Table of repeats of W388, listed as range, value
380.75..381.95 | 2.99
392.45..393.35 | 3.05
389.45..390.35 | 2.61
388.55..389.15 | 2.17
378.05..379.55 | 2.86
